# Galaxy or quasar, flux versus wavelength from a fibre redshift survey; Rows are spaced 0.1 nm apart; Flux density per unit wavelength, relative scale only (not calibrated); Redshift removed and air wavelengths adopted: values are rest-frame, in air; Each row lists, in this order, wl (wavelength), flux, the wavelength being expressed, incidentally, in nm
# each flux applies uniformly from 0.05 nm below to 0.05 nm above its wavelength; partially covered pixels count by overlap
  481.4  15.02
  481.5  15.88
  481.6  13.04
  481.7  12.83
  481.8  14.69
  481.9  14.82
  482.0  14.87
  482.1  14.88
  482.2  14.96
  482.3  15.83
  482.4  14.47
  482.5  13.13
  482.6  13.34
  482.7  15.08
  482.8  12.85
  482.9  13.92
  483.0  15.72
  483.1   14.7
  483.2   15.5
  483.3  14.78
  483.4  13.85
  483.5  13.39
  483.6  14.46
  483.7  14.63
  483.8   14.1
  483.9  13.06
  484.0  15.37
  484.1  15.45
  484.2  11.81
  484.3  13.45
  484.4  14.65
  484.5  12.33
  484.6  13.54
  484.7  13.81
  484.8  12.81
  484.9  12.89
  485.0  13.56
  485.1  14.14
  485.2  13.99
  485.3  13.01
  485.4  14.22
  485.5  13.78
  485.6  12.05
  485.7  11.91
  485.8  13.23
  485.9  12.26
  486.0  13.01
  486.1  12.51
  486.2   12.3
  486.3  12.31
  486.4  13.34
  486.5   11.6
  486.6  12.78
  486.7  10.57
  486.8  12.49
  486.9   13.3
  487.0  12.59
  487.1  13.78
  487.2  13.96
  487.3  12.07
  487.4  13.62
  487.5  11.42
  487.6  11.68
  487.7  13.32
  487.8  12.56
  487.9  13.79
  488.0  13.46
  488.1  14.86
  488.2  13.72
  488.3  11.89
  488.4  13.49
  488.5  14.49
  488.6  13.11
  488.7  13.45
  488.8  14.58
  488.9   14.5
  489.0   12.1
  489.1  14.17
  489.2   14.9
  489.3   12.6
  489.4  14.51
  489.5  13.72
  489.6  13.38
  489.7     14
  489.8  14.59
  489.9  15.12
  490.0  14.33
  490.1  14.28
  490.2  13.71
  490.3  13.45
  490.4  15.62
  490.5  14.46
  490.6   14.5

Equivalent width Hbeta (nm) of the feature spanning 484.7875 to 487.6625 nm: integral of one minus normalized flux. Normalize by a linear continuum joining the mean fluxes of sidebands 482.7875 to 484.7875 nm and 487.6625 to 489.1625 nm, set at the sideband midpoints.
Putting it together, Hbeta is 0.21 nm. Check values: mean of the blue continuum 14.1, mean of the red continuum 13.6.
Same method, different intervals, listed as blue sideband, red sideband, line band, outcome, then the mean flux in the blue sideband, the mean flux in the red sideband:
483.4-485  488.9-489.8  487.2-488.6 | 0.06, 13.7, 13.8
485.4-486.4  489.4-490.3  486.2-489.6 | 0.07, 12.7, 14.1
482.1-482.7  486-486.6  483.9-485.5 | -0.04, 14.5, 12.5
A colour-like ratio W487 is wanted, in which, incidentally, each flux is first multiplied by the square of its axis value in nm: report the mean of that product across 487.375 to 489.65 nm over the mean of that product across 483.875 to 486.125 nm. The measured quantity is 1.02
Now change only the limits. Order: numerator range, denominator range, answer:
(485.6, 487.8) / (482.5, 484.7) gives 0.90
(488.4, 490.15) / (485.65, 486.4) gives 1.13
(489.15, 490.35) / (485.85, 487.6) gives 1.13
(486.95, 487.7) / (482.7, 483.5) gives 0.90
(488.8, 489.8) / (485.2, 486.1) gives 1.08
